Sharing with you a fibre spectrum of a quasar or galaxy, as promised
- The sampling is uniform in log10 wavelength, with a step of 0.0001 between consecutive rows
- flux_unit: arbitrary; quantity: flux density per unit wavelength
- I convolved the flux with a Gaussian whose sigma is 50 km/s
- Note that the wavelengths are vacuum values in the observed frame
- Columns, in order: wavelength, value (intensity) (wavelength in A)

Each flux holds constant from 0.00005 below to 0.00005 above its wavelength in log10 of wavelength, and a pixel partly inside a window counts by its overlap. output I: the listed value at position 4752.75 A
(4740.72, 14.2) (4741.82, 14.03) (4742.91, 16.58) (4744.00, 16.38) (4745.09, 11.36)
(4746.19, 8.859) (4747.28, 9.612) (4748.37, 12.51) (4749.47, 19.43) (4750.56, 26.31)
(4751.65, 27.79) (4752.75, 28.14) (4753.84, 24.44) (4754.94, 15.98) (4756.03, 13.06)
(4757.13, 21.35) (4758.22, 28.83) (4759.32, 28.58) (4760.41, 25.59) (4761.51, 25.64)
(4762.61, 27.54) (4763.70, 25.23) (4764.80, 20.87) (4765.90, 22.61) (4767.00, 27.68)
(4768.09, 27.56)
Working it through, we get 28.14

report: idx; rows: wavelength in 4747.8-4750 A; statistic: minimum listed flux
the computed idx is 12.51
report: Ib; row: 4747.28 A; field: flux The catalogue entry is 9.612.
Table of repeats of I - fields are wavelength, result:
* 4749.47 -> 19.43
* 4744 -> 16.38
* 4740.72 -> 14.2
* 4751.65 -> 27.79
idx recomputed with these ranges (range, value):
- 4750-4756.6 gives 13.06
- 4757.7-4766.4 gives 20.87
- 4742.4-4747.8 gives 8.859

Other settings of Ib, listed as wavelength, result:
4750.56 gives 26.31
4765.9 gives 22.61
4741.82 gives 14.03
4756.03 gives 13.06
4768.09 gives 27.56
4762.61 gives 27.54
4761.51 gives 25.64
